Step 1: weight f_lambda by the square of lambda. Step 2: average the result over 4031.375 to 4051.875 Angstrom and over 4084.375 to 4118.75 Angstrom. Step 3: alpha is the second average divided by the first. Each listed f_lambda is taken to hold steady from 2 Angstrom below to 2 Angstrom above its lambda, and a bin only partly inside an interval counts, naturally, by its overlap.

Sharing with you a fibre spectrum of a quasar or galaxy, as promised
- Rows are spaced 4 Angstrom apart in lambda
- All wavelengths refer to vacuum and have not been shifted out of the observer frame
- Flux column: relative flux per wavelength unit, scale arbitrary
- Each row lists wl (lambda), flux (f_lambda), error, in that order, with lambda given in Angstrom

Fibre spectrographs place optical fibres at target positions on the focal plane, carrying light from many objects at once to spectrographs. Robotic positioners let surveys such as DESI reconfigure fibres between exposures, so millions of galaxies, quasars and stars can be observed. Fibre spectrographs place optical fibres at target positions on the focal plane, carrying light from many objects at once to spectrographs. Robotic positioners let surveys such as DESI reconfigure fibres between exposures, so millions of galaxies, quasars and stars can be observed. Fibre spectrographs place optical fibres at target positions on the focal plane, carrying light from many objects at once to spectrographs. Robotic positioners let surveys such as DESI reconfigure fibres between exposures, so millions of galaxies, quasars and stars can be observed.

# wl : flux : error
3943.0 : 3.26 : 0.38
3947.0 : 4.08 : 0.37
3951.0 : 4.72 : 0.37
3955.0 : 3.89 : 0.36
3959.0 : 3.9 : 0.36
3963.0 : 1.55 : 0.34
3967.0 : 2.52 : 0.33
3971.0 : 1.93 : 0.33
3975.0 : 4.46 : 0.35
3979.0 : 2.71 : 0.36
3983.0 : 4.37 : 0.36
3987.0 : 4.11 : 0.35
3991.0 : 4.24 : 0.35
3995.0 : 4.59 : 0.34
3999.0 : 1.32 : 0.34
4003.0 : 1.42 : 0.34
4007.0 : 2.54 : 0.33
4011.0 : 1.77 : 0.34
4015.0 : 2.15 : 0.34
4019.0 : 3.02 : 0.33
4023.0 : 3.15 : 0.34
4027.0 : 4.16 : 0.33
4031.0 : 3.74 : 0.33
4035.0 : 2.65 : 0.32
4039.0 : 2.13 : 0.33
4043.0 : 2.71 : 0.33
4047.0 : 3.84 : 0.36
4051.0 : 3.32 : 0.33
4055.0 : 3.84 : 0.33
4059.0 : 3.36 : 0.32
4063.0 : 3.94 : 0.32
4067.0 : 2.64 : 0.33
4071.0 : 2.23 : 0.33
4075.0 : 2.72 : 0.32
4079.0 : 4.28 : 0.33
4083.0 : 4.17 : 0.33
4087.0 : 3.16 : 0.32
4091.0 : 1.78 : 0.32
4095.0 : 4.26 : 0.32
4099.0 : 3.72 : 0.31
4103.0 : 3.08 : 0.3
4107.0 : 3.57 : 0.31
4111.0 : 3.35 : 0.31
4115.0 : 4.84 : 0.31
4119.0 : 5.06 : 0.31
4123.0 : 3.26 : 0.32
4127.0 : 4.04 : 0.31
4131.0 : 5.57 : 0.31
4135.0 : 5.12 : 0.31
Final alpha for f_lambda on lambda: 1.24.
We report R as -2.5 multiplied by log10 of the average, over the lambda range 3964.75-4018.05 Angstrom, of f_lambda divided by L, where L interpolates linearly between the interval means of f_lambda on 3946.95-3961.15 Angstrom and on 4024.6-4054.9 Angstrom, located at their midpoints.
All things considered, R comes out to 0.27 mag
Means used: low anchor 4.13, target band 2.93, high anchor 3.26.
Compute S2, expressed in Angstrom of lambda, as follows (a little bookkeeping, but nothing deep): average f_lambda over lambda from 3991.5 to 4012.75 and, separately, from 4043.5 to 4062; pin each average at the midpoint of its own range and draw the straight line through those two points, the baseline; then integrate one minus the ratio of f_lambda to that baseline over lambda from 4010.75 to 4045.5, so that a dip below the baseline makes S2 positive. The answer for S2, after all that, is 1.3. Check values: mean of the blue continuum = 2.47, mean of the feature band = 2.9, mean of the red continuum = 3.54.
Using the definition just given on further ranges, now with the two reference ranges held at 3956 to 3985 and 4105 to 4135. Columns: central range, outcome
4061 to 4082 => 3.8 Angstrom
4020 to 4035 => 0.2 Angstrom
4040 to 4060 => 2.1 Angstrom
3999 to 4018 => 8.1 Angstrom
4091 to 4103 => 1.9 Angstrom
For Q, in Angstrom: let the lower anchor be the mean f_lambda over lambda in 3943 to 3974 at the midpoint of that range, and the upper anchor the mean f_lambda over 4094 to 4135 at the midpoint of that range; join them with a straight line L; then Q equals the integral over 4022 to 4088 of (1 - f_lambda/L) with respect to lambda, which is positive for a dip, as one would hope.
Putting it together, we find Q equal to 8.6 Angstrom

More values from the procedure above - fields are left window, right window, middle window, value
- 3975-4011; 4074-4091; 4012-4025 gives 2.16 Angstrom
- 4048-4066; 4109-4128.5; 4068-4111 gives 6.42 Angstrom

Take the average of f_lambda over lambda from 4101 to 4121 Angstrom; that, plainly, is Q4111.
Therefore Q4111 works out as 3.98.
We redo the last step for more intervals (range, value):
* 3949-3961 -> 4.17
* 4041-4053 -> 3.29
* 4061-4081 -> 3.16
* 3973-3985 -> 3.85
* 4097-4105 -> 3.4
